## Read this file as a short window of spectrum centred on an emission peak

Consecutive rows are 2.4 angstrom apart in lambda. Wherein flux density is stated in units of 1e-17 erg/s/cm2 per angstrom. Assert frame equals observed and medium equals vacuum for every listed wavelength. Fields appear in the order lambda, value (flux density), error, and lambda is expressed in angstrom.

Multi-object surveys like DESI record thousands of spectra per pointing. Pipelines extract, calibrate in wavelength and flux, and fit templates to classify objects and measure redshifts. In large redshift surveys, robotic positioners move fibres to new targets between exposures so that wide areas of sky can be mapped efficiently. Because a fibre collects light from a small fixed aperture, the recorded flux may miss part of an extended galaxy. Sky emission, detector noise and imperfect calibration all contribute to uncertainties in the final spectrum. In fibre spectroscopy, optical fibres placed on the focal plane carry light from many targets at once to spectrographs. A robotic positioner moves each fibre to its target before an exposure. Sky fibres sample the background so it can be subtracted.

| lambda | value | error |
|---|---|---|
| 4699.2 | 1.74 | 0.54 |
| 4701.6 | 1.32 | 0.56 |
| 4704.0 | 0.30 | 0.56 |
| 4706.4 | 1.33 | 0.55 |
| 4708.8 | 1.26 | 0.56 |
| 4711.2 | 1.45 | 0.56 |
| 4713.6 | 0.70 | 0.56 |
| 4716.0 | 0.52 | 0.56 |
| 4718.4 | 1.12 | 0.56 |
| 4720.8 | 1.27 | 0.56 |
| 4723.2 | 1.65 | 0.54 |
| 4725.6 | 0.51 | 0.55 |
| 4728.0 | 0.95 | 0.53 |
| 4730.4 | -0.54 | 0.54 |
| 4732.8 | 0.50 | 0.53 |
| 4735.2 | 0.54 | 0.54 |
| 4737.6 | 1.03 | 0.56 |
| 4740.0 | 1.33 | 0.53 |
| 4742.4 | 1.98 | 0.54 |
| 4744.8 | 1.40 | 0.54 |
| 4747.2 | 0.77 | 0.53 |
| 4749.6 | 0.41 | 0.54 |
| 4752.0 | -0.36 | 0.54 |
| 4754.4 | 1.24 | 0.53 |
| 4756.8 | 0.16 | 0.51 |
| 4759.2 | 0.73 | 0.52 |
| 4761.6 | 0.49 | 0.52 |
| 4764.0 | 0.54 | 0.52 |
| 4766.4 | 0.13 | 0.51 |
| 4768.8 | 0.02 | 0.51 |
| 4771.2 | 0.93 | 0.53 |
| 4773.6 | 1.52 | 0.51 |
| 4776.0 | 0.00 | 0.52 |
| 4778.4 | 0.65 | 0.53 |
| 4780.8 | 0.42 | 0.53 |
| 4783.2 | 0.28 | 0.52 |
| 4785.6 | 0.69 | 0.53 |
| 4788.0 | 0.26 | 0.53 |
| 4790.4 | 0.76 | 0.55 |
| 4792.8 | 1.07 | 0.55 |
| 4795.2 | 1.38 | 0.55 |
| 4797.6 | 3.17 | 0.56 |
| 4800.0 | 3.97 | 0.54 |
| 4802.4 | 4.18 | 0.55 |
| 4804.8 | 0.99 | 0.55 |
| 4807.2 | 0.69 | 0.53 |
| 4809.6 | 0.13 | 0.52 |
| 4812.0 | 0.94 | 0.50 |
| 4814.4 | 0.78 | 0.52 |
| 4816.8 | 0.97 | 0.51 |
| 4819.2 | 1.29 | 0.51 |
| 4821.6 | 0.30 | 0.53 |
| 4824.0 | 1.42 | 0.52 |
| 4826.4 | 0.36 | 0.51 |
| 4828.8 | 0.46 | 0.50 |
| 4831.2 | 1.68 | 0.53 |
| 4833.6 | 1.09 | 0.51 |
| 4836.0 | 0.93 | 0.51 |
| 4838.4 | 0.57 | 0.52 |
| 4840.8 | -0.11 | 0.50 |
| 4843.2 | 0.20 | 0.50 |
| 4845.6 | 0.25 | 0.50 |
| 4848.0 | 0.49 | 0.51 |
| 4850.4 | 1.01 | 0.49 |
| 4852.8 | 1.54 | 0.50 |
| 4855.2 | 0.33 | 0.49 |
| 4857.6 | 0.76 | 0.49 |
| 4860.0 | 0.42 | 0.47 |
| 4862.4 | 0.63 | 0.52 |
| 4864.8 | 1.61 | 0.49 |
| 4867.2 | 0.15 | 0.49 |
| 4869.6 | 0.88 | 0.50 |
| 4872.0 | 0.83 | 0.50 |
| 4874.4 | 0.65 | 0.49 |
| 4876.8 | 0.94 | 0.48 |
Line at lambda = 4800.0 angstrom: [O II] 3727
